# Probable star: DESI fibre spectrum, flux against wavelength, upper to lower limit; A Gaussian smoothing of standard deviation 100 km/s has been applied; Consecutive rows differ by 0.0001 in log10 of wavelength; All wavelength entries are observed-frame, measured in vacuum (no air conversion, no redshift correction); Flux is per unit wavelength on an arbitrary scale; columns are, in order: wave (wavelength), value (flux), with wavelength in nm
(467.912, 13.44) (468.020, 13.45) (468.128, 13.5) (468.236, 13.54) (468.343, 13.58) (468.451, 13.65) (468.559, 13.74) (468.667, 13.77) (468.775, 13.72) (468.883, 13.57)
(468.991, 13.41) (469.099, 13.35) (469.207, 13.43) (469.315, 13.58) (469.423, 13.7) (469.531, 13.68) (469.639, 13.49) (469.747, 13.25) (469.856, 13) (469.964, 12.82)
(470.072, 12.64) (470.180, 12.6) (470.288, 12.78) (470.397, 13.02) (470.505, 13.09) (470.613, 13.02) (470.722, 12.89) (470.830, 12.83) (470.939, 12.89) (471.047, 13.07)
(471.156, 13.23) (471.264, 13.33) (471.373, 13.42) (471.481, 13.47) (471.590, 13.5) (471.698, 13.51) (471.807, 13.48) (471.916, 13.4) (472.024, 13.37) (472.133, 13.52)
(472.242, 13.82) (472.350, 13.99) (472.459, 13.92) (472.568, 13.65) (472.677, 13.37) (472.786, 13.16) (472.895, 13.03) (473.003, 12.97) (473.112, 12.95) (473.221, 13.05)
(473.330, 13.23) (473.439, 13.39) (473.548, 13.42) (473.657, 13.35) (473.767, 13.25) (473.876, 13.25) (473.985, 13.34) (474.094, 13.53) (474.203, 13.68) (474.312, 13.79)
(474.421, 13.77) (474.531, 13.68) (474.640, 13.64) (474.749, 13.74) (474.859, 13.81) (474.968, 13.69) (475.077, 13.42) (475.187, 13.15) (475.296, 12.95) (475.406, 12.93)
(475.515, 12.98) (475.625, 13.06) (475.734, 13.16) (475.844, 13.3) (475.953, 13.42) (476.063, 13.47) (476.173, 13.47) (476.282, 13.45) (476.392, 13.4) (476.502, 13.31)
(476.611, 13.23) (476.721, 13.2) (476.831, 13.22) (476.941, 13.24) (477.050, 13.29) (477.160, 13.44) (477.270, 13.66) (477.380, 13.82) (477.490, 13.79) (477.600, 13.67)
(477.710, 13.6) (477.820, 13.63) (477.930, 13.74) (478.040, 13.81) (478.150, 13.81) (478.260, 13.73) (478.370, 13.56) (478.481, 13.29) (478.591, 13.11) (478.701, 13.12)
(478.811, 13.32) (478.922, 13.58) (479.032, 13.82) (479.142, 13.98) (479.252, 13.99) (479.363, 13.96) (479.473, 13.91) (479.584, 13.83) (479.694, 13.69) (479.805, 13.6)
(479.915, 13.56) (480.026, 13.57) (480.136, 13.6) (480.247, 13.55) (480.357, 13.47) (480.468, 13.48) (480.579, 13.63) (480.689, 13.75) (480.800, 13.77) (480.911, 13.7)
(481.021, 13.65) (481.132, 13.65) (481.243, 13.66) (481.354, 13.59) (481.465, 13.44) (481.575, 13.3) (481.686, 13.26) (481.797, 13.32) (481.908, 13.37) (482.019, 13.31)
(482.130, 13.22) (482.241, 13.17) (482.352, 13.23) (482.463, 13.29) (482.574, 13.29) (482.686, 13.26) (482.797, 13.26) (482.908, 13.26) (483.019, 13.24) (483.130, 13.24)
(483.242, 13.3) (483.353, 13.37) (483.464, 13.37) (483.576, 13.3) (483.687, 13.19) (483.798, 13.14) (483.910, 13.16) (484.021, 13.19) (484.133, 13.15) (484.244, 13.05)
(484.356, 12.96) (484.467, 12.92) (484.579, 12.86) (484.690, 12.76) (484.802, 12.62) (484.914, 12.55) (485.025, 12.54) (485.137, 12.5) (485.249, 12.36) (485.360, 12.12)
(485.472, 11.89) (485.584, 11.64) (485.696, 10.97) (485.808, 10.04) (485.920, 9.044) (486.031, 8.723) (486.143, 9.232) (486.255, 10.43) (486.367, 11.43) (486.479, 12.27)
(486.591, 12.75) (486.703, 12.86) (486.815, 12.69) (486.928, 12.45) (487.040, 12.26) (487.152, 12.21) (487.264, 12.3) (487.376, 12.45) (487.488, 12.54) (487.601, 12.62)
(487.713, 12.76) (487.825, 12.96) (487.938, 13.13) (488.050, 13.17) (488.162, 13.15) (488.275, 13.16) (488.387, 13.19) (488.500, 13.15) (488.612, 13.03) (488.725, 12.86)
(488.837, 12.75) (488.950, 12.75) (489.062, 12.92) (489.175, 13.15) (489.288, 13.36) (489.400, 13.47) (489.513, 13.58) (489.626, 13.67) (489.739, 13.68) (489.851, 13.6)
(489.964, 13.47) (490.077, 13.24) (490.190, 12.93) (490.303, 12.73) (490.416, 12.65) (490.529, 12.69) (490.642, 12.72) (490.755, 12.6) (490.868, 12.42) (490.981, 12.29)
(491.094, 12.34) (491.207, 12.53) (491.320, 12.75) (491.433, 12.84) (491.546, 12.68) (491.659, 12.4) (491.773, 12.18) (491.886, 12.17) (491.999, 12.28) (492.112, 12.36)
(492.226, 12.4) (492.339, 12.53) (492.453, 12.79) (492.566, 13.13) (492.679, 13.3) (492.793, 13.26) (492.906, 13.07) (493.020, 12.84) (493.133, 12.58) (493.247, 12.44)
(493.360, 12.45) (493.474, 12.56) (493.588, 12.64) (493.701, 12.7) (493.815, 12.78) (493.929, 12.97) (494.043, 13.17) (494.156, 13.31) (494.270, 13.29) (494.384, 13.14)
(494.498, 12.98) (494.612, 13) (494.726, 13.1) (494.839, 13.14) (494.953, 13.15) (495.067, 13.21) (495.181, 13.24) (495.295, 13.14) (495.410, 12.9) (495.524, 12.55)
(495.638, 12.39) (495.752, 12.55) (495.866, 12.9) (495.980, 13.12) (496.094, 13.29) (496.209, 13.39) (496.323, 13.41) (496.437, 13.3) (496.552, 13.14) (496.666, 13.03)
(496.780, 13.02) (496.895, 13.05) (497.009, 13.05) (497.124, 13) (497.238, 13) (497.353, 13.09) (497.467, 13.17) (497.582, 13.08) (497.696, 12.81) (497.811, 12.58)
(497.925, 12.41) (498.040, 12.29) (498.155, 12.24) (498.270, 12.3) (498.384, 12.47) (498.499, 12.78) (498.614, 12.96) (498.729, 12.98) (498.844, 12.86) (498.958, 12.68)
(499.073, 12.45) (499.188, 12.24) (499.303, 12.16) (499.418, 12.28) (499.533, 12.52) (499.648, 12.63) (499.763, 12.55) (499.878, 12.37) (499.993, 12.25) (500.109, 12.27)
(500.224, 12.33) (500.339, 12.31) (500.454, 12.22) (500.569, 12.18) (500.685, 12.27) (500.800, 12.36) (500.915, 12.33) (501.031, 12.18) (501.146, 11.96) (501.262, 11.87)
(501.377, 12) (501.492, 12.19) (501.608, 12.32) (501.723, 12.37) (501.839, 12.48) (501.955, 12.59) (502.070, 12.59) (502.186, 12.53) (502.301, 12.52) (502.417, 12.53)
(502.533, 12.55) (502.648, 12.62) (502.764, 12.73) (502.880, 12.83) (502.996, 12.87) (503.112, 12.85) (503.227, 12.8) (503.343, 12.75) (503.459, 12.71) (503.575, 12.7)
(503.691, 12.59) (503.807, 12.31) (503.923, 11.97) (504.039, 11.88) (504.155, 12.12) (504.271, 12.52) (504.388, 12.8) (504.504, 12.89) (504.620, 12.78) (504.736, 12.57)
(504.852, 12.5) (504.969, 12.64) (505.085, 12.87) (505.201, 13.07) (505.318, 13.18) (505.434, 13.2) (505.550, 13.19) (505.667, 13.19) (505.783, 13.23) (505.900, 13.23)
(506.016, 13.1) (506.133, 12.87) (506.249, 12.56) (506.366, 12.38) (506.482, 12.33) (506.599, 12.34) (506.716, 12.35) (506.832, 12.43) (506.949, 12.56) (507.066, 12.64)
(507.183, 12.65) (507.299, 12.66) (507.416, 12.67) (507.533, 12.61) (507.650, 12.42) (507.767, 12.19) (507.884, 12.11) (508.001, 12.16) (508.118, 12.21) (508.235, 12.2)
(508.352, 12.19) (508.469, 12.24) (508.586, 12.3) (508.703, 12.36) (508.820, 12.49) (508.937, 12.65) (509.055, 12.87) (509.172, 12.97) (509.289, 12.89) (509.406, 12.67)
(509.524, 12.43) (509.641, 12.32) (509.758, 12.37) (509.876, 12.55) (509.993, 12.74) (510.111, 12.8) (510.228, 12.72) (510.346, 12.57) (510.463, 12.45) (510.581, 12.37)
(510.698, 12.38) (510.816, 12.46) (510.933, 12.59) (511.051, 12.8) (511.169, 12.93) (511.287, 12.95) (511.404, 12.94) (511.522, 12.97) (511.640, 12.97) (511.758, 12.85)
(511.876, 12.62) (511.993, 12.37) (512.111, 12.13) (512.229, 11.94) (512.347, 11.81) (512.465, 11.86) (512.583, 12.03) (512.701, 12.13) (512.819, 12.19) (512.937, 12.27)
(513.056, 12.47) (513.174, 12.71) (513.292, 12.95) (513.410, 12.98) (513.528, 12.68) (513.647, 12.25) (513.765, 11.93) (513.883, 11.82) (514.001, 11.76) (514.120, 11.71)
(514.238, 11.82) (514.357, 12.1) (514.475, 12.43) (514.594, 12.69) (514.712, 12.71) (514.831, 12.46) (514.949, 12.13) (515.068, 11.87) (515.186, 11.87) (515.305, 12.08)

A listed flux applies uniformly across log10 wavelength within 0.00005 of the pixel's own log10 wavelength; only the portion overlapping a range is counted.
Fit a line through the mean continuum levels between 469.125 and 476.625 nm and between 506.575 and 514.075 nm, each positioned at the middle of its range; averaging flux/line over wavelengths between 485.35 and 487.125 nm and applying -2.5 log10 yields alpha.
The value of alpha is 0.15 mag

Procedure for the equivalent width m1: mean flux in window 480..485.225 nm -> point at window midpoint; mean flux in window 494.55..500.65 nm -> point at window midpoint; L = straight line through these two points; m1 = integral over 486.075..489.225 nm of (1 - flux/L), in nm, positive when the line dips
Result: 0.14 nm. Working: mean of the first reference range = 13.3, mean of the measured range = 12.5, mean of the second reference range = 12.8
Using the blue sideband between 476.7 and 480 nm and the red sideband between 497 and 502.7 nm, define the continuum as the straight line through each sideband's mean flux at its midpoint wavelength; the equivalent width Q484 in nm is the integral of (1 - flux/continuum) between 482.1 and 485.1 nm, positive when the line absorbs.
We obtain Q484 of 0.05 nm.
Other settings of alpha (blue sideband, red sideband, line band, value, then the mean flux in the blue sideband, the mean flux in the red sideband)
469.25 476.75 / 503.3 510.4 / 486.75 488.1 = 0.033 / 13.3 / 12.6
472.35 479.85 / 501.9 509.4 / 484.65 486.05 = 0.143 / 13.5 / 12.6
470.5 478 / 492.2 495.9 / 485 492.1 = 0.051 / 13.4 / 12.9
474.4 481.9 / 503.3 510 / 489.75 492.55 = 0.036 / 13.5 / 12.6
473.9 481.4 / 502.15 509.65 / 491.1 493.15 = 0.033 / 13.5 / 12.6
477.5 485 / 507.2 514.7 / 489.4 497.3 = 0.009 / 13.4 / 12.4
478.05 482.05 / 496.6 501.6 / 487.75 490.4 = -0.007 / 13.6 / 12.5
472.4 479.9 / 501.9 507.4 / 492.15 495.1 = 0.006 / 13.5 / 12.7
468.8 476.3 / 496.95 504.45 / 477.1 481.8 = -0.040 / 13.3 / 12.5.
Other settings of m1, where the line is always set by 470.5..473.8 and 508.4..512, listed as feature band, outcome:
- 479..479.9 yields -0.045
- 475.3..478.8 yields -0.049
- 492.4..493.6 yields 0.010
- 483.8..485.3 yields 0.030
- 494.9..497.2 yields -0.027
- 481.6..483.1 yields -0.016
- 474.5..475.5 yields -0.012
